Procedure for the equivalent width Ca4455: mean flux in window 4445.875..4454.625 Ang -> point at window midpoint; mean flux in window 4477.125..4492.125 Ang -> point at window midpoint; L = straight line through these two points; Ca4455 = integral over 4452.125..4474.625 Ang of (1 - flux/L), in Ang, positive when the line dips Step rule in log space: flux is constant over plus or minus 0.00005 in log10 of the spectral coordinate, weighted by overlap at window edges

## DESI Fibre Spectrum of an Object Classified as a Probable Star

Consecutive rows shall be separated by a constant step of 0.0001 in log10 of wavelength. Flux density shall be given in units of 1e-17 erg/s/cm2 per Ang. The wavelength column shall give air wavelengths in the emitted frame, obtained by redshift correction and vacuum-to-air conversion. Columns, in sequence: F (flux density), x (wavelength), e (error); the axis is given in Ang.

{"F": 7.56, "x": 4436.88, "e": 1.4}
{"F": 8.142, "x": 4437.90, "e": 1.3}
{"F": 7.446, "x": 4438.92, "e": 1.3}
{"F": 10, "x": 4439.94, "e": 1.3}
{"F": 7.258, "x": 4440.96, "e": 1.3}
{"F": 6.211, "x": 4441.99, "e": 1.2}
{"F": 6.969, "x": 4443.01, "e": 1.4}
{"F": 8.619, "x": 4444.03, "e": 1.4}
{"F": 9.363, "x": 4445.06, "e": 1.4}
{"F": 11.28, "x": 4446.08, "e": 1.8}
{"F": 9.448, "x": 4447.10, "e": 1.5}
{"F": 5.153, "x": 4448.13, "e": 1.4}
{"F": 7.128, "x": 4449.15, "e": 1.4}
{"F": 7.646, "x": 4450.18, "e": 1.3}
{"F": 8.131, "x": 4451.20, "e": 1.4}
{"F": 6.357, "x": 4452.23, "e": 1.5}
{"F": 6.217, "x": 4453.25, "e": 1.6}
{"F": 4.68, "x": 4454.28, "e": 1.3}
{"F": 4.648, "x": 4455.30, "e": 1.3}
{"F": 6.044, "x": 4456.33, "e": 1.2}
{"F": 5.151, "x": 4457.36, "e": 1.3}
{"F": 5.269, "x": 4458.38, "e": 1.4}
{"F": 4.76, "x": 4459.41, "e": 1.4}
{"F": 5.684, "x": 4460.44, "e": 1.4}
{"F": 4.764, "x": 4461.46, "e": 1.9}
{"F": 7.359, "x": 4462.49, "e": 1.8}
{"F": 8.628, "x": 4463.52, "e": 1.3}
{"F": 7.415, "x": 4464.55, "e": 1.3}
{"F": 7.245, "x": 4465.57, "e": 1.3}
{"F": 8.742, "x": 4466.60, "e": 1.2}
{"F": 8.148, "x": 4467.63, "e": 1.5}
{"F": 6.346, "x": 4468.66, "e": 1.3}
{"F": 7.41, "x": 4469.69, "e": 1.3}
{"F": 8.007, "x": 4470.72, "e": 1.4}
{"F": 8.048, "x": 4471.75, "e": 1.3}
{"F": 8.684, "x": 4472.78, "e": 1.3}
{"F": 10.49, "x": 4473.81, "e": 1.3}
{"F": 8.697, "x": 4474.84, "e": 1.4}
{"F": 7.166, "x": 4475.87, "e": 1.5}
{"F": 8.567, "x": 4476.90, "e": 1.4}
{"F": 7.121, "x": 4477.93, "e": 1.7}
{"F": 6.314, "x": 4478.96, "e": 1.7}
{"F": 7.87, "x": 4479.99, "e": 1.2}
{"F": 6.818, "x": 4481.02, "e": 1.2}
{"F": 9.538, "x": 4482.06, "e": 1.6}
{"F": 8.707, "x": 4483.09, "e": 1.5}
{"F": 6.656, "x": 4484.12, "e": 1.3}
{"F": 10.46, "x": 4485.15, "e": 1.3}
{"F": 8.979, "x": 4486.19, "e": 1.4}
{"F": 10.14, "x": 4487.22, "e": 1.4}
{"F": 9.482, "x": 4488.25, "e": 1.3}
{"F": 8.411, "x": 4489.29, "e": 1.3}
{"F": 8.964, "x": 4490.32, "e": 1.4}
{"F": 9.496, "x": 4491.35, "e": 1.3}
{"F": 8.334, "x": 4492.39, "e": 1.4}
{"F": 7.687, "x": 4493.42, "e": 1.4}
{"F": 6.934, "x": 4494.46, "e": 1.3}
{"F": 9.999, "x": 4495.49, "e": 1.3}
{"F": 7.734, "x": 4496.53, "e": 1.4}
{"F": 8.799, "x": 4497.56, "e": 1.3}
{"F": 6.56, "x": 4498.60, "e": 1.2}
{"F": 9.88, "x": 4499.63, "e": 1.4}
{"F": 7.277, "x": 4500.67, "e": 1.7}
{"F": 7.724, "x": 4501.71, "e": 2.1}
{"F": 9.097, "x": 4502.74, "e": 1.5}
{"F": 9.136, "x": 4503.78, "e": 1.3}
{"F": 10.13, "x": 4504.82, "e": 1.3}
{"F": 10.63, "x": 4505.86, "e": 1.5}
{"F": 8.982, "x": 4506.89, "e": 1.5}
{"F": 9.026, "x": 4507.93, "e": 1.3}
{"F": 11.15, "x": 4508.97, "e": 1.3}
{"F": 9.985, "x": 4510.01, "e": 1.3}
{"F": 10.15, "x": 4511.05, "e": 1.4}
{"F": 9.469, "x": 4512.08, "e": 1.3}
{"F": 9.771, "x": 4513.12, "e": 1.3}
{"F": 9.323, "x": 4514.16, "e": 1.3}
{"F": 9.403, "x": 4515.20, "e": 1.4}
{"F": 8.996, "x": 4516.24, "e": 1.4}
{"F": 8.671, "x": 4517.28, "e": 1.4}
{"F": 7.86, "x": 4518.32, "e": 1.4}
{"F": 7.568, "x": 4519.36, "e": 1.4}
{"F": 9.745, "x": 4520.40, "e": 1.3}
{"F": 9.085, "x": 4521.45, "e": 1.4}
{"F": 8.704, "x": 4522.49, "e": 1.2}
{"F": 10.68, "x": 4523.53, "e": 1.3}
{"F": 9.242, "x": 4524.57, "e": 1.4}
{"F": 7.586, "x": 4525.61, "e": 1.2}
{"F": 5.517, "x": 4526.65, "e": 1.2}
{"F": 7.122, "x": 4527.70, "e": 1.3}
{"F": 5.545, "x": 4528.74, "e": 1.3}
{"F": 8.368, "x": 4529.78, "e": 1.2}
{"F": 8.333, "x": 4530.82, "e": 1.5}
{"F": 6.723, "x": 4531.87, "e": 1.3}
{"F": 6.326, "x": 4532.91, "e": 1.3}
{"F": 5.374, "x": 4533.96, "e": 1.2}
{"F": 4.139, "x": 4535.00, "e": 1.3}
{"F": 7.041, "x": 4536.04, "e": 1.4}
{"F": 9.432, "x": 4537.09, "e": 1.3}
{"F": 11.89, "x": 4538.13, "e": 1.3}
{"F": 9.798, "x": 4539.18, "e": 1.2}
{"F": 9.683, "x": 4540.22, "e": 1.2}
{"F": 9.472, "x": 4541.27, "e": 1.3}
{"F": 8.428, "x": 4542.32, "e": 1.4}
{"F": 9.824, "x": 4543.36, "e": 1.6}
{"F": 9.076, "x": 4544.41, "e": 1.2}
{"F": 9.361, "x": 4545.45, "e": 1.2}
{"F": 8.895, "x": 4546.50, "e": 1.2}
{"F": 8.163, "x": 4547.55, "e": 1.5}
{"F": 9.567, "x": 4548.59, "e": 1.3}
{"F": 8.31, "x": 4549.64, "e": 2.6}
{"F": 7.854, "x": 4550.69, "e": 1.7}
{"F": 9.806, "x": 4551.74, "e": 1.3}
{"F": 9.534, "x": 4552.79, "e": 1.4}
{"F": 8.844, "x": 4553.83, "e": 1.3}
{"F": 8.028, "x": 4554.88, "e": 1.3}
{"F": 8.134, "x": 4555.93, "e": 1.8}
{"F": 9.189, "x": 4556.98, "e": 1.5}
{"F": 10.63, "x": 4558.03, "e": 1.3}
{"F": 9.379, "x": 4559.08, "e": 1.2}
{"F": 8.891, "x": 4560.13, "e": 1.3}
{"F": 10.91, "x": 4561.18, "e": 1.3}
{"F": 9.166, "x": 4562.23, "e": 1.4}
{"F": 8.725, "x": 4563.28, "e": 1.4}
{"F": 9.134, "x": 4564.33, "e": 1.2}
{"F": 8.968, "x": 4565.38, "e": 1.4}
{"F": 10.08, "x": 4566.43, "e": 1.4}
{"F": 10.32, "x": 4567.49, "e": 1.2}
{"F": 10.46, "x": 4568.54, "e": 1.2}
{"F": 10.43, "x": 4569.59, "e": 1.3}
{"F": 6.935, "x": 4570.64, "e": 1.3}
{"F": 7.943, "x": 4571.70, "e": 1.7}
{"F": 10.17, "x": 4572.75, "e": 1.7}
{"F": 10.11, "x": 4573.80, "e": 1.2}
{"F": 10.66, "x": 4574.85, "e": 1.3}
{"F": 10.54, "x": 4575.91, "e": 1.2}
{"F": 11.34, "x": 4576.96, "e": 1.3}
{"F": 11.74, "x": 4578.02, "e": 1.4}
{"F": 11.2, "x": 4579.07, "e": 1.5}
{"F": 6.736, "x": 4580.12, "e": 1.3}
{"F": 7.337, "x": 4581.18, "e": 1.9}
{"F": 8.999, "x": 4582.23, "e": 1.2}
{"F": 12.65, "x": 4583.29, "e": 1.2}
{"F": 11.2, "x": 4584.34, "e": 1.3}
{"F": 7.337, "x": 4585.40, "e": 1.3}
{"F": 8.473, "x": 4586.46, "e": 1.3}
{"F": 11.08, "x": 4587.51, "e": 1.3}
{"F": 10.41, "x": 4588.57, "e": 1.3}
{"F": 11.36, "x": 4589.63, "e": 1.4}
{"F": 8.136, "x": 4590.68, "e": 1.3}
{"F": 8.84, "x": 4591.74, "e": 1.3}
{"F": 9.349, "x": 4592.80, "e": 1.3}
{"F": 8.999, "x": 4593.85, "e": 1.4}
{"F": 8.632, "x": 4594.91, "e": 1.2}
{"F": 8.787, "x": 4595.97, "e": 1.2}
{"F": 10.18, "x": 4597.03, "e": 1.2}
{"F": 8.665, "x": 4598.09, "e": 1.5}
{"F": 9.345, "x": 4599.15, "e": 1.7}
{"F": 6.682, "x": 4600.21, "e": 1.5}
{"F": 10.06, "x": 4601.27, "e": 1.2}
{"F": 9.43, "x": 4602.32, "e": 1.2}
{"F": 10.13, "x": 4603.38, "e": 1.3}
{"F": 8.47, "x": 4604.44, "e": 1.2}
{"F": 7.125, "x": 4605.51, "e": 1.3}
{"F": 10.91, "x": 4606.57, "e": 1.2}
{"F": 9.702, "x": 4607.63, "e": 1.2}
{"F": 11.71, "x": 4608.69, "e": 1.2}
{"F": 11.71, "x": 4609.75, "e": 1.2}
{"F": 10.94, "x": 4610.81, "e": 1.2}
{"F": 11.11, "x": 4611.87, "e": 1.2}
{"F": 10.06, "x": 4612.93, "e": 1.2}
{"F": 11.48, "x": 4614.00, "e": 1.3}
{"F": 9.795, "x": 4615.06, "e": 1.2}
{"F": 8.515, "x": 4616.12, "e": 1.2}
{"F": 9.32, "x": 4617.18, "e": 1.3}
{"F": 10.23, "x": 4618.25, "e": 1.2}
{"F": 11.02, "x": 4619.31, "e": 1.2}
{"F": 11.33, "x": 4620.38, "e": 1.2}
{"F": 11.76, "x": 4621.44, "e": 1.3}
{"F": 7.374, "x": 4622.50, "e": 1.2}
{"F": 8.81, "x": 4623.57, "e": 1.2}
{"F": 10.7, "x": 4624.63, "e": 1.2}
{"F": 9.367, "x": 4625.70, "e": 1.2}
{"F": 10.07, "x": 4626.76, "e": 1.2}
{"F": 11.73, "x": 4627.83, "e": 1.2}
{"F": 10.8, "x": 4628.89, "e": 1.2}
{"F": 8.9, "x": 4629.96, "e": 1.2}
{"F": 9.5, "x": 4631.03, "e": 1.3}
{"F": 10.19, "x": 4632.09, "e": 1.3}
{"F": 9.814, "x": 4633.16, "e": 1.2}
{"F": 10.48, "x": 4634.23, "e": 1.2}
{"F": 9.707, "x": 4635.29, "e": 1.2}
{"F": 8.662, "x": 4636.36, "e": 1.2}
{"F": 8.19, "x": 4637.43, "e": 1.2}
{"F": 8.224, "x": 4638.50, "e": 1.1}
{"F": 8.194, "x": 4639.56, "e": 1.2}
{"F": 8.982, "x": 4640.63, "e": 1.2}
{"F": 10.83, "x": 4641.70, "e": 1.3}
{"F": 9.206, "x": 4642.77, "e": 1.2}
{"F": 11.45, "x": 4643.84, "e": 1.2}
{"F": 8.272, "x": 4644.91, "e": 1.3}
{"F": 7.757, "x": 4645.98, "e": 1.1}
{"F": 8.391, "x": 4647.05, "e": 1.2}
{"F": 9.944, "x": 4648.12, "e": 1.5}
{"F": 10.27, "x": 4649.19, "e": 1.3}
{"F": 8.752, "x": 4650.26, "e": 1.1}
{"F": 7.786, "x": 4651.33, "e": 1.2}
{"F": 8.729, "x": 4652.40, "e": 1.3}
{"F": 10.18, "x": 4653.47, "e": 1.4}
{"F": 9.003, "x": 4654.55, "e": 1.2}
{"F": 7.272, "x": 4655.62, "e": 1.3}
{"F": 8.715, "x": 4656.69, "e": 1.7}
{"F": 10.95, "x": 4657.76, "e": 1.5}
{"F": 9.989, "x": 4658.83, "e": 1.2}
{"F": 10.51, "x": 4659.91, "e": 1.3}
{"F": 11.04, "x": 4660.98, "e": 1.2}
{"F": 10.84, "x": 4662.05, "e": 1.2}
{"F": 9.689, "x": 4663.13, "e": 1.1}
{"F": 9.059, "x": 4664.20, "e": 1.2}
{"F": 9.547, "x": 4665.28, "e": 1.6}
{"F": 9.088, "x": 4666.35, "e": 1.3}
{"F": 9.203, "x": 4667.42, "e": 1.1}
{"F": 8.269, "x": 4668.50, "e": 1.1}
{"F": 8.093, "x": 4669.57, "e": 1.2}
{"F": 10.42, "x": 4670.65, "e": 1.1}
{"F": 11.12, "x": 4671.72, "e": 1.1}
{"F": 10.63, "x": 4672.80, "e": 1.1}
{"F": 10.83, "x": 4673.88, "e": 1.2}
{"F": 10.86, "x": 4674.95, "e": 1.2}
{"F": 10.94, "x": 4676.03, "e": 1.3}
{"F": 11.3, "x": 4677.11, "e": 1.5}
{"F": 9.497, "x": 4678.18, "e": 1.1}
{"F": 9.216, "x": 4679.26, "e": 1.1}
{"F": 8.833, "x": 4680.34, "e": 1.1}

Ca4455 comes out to 2.6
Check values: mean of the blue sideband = 7.25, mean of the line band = 6.86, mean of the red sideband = 8.5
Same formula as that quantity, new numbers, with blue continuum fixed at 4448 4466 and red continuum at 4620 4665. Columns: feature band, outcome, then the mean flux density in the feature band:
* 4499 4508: -2.5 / 9.07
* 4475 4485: -1.7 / 7.78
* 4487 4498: -2.9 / 8.69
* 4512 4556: -4.9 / 8.47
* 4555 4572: -2.4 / 9.31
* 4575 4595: -2.9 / 9.74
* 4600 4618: -1.9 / 9.9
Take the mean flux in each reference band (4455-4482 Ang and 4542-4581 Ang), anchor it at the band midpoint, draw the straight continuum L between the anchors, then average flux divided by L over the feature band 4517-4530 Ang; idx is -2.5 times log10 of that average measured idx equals 0.05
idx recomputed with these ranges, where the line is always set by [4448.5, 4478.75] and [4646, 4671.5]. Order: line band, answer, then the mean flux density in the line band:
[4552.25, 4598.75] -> -0.14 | 9.51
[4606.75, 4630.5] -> -0.16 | 10.3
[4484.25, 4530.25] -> -0.17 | 8.8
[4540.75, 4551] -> -0.11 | 8.92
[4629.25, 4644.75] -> -0.04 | 9.44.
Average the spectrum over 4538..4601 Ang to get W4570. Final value 9.4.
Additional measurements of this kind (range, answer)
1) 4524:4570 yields 8.68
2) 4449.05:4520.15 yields 8.08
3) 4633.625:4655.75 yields 9.09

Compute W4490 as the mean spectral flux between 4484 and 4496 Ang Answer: 8.87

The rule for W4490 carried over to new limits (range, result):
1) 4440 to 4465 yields 6.89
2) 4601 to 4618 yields 10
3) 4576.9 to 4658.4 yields 9.59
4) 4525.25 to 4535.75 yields 6.5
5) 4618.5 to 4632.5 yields 10.1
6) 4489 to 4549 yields 8.63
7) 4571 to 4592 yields 9.8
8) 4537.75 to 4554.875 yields 9.22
